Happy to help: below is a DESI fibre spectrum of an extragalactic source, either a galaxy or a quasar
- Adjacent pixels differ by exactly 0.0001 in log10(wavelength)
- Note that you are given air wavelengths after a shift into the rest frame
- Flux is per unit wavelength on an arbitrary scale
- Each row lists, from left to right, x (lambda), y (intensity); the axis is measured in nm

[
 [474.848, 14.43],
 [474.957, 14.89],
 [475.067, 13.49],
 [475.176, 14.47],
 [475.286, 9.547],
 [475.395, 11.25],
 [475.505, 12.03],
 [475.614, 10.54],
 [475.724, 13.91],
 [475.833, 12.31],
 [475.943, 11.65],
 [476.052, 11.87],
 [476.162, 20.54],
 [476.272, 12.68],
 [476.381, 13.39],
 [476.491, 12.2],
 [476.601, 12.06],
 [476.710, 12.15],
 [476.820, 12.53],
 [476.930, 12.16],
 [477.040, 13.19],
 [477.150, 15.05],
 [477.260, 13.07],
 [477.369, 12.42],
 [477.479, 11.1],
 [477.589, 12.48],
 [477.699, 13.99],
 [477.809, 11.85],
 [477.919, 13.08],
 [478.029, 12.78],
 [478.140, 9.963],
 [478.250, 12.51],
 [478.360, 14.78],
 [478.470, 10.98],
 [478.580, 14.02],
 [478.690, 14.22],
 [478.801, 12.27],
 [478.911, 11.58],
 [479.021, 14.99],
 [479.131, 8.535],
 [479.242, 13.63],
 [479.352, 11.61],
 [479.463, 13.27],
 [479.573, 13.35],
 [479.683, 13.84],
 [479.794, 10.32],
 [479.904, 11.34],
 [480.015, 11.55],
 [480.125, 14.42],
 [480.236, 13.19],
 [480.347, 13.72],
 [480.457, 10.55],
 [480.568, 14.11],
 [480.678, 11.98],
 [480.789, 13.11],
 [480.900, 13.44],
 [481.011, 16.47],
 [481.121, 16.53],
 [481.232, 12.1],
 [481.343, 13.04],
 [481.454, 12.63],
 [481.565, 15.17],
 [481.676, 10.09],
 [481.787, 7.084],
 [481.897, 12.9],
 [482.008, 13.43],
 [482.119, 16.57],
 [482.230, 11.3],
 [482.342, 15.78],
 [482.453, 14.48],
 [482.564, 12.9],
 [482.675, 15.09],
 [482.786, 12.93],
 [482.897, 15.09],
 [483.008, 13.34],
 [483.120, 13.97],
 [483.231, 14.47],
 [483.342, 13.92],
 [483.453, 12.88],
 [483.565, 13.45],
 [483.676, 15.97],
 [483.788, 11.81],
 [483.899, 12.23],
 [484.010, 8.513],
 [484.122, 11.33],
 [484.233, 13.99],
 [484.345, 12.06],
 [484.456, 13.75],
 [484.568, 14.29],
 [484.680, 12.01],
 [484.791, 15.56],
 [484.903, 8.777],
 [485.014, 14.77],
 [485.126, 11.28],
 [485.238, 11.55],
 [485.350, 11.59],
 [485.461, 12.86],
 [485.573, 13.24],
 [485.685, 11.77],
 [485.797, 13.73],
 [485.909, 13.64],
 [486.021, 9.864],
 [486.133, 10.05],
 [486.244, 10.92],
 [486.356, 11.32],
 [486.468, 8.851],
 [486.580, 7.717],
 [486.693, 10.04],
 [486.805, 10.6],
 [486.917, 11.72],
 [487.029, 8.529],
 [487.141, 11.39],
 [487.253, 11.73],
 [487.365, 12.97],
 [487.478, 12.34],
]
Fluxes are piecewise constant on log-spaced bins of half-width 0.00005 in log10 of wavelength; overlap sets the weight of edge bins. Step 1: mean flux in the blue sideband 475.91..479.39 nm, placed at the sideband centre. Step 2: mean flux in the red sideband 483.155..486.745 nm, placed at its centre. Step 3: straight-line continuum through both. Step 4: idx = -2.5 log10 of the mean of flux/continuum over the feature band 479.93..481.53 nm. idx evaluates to -0.07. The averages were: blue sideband 12.8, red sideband 12.1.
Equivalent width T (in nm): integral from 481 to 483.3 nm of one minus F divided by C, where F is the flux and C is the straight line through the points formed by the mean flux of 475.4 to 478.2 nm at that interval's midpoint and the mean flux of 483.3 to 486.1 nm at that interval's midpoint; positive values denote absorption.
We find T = -0.17 nm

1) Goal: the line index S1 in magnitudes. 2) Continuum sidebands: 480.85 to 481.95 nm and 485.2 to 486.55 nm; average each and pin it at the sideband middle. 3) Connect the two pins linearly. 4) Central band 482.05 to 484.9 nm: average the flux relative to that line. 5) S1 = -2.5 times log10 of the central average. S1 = -0.09 mag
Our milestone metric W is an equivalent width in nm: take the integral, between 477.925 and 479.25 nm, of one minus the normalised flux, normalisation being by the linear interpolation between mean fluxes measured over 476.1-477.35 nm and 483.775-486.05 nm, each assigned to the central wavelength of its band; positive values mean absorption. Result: 0.074 nm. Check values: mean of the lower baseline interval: 13.5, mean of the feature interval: 12.5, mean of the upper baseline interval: 12.4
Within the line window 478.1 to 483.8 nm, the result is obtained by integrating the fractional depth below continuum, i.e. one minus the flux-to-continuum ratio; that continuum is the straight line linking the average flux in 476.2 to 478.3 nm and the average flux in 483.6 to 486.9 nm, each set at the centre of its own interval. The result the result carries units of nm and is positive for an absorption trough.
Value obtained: -0.391 nm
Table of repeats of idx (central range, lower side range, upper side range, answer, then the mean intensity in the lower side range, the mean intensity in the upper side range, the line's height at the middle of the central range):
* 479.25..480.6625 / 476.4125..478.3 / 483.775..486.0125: -0.01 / 12.5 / 12.4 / 12.5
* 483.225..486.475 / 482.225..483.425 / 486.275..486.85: -0.06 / 14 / 9.73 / 11.7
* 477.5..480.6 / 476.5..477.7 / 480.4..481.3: 0.05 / 12.7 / 13.5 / 13.1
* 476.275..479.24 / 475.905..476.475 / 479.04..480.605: 0.06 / 14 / 12.4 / 13.3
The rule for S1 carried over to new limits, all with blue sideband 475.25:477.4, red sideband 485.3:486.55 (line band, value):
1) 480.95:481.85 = -0.067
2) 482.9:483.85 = -0.162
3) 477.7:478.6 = 0.001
